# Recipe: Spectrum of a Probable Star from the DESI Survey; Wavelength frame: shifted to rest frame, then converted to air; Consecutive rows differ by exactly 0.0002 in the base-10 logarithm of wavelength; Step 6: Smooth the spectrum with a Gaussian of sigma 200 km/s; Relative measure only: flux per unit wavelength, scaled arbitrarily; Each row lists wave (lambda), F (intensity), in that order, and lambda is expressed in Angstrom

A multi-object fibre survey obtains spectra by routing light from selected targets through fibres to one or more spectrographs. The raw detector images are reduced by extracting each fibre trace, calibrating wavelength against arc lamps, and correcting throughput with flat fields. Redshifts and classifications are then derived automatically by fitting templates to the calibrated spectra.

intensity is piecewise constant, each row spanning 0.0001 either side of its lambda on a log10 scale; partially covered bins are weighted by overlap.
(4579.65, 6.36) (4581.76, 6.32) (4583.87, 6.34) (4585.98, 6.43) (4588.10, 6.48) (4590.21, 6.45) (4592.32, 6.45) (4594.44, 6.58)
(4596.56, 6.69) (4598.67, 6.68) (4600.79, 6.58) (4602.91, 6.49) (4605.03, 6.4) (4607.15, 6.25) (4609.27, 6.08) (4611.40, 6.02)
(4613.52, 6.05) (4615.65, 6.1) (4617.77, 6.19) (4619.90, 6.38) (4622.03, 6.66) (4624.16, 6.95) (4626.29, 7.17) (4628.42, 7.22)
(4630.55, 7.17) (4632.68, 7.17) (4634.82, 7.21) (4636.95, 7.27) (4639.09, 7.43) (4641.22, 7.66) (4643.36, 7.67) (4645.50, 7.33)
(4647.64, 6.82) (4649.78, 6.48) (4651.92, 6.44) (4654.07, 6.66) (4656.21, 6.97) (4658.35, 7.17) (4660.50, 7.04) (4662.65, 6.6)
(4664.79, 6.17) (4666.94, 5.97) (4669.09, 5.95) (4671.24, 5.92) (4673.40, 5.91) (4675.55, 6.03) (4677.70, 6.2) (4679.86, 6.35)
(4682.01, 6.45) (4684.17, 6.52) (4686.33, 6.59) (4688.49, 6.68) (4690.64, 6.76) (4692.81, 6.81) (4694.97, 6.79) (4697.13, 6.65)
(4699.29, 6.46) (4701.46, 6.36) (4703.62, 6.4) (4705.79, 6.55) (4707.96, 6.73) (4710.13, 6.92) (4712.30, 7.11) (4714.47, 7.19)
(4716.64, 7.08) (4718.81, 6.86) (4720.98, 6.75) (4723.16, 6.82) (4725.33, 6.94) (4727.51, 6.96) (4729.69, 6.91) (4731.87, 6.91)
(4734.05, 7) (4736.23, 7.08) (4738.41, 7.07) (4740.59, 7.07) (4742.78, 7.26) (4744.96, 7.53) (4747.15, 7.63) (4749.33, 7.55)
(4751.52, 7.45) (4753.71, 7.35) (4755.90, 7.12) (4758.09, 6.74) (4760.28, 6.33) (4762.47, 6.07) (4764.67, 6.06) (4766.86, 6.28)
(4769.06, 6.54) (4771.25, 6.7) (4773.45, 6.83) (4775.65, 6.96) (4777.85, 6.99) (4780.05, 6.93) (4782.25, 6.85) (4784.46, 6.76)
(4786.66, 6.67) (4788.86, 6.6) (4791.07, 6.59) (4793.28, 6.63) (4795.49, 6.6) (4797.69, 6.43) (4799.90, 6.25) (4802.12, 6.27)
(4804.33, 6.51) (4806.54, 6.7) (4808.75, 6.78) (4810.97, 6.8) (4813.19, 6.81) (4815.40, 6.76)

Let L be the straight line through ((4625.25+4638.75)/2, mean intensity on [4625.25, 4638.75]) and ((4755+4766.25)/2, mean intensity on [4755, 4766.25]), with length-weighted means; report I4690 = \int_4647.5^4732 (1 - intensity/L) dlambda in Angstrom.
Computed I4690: 3.0 Angstrom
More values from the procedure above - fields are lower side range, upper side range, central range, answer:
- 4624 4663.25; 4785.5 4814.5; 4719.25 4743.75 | -0.61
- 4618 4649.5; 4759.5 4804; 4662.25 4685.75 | 2.62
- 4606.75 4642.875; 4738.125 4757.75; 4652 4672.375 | 1.35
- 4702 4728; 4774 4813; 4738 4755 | -1.50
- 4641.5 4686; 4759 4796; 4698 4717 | -0.48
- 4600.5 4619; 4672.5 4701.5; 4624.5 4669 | -4.30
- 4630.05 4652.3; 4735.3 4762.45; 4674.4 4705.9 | 2.88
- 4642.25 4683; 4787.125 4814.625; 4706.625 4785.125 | -4.31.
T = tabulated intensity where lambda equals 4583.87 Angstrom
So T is 6.34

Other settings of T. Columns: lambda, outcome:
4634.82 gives 7.21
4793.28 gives 6.63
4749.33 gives 7.55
